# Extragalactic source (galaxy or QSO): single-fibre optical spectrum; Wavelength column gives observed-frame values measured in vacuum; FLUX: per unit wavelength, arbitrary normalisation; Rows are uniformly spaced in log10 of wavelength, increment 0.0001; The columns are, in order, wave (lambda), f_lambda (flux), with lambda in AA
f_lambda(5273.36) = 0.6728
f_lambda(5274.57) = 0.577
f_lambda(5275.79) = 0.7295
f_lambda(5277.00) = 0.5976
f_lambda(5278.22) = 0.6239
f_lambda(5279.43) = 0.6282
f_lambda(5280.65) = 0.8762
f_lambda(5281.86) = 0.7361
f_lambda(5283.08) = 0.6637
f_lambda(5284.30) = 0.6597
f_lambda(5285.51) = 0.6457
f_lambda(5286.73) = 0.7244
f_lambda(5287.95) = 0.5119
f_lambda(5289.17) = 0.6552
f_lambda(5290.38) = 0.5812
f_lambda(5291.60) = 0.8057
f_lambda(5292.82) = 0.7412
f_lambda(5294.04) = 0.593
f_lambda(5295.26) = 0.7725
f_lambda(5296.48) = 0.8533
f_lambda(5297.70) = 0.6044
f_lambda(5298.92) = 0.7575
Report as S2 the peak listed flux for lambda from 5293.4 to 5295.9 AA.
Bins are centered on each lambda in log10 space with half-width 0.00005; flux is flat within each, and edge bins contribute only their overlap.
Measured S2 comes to 0.7725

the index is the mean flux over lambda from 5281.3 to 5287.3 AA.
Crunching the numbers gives 0.685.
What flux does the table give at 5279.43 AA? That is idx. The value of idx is 0.6282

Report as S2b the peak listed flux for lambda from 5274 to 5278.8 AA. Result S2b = 0.7295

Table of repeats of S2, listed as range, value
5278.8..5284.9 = 0.8762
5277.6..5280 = 0.6282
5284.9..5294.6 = 0.8057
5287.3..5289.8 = 0.6552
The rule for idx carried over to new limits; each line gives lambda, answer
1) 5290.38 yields 0.5812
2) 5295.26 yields 0.7725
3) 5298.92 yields 0.7575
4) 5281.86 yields 0.7361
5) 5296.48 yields 0.8533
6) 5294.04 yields 0.593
